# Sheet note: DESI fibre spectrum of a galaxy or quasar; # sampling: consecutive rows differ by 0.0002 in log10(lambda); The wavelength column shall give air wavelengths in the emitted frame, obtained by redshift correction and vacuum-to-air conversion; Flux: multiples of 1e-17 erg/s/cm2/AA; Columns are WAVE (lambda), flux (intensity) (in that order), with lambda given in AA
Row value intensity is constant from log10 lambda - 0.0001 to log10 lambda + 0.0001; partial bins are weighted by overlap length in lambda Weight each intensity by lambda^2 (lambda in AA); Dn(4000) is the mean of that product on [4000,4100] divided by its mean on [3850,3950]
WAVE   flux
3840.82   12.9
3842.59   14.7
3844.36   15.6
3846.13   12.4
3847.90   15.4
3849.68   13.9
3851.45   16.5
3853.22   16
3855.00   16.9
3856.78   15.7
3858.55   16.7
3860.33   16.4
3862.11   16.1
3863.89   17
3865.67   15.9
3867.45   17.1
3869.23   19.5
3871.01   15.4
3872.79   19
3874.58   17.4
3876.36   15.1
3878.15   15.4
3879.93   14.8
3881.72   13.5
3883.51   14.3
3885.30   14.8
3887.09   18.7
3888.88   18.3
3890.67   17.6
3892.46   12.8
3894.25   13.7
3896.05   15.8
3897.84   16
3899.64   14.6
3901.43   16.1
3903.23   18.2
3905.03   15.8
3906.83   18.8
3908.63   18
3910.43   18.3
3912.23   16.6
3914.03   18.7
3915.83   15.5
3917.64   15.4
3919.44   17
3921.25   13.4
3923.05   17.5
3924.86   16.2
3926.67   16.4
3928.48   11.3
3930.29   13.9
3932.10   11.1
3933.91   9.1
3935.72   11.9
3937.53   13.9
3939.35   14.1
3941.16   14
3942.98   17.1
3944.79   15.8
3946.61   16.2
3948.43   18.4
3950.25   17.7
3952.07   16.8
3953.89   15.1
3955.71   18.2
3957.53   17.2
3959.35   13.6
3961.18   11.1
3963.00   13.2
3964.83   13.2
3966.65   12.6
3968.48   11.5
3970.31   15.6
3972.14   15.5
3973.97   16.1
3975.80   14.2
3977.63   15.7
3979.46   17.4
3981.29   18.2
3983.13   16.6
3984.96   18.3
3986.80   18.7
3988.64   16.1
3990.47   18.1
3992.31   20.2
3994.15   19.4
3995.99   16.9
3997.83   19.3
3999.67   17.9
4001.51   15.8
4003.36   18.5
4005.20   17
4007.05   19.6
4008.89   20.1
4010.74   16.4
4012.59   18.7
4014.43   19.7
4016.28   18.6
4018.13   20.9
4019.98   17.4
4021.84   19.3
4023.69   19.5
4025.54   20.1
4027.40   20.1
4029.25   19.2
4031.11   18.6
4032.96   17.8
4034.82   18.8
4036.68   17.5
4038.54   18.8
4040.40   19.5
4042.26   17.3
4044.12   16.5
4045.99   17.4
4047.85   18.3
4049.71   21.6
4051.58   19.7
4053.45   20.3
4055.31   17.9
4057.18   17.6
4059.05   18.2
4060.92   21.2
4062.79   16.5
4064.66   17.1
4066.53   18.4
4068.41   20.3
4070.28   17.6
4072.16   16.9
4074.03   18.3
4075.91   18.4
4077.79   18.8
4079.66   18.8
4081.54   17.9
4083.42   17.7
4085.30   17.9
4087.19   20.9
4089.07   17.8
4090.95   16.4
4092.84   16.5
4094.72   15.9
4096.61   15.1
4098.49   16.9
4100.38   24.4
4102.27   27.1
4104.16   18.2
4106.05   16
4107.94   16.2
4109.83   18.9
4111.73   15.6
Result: 1.3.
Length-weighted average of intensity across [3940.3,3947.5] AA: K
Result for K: 15.8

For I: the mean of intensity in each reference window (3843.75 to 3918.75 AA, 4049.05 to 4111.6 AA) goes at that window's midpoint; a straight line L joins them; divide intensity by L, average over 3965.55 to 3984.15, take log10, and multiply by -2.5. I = 0.129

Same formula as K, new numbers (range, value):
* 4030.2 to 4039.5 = 18.3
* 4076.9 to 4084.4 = 18.3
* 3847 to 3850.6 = 14.6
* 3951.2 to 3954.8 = 15.9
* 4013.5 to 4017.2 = 19.2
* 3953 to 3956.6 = 16.7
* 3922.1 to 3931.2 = 15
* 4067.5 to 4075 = 18.3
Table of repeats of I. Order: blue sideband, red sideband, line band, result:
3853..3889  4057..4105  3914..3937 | 0.19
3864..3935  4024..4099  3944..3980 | 0.10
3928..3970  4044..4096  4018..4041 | -0.12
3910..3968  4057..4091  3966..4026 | -0.08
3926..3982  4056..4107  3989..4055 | -0.12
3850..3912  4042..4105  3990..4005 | -0.03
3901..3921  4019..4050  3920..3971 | 0.20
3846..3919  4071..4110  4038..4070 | -0.04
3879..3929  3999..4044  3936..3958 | 0.06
